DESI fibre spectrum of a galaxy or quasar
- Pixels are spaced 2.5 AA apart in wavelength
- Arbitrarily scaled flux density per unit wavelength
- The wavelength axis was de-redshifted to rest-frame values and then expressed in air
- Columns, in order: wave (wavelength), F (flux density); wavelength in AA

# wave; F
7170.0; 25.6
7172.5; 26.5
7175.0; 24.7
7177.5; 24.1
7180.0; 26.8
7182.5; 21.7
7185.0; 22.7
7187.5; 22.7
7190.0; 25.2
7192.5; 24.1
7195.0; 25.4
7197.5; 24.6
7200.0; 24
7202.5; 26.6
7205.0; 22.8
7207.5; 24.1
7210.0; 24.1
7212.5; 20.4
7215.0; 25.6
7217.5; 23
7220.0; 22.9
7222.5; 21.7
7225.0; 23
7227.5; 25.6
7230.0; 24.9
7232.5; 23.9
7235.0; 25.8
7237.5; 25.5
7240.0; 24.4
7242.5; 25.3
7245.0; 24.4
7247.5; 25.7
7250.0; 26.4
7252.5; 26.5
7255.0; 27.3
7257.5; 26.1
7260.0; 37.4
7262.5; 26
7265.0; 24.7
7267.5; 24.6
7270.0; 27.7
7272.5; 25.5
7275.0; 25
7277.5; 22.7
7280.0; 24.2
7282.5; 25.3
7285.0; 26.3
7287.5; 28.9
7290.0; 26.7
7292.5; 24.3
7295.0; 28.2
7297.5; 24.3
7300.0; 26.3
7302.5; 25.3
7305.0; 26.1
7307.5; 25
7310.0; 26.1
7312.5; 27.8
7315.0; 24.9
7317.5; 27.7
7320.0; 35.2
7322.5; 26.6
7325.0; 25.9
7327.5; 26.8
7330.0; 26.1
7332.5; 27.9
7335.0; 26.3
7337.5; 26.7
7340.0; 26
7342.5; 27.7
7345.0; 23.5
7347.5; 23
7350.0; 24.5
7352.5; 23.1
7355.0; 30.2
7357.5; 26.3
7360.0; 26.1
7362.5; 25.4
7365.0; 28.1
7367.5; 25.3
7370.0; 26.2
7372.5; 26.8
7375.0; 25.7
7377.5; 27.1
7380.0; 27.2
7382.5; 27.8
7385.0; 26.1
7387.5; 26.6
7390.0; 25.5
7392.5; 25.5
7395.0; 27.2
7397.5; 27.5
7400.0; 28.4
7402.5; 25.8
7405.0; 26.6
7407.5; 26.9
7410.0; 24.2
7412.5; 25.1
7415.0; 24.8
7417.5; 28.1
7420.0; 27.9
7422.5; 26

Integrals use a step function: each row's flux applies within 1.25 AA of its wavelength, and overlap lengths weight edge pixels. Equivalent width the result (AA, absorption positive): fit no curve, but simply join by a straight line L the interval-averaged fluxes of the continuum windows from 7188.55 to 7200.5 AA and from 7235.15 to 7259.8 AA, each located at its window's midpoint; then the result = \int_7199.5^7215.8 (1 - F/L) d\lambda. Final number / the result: 0.8 AA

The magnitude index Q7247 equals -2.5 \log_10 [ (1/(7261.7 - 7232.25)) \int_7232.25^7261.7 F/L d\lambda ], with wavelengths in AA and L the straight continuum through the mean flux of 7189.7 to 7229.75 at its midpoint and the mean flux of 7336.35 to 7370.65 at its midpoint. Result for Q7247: -0.09 mag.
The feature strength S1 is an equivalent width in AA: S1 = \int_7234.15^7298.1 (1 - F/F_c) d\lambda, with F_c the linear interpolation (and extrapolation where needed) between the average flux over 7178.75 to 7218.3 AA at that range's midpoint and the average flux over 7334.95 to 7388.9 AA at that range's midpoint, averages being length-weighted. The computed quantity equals -3.2 AA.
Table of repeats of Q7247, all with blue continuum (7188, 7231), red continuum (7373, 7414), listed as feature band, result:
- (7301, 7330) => -0.07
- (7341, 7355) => 0.04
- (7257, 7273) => -0.12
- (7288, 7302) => -0.04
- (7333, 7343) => -0.04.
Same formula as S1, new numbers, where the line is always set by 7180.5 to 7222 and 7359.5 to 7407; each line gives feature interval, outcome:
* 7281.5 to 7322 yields -2.3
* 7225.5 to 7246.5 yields -0.5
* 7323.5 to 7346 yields -0.5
